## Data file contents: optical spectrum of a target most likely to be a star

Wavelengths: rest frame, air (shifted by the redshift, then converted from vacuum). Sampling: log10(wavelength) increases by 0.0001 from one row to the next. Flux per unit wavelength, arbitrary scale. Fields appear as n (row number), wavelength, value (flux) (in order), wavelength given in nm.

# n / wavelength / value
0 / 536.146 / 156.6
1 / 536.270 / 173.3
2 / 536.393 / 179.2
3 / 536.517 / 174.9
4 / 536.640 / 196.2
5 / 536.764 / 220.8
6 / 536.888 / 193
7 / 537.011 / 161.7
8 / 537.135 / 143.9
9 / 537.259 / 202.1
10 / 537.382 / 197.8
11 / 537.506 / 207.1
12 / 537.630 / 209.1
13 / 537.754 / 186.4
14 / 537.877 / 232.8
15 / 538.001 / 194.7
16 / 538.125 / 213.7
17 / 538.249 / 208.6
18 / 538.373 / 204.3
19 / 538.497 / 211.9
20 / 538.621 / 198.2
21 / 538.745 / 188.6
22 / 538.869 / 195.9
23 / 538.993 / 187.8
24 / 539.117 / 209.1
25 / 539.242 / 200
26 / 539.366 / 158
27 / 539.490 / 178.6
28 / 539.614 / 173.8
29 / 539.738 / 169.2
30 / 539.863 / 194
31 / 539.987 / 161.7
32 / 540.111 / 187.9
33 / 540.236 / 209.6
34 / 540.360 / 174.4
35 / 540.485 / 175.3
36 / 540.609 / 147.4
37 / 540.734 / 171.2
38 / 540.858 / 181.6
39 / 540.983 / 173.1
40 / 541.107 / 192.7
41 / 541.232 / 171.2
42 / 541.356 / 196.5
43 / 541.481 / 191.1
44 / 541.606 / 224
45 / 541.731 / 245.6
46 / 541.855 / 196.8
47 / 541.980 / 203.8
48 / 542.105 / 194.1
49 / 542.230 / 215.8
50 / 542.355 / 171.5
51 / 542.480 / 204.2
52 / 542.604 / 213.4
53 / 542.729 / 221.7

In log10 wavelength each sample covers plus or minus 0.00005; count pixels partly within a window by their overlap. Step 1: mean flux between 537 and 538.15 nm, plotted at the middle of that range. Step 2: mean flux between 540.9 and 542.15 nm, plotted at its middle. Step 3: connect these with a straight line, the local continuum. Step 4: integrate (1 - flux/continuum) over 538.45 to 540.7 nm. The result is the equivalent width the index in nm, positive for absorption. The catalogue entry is 0.15 nm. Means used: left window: 196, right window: 199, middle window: 184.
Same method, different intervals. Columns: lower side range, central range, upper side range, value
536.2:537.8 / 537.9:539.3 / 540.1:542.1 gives -0.098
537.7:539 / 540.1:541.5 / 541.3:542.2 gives 0.175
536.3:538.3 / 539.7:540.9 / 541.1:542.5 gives 0.129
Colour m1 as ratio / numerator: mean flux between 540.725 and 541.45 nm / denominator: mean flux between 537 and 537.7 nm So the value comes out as 0.97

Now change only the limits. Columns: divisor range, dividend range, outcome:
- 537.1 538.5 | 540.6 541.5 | 0.89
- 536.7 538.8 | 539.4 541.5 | 0.90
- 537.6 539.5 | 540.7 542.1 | 0.98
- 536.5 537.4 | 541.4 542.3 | 1.12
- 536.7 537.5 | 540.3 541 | 0.91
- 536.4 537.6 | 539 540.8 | 0.95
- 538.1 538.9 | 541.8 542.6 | 0.98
